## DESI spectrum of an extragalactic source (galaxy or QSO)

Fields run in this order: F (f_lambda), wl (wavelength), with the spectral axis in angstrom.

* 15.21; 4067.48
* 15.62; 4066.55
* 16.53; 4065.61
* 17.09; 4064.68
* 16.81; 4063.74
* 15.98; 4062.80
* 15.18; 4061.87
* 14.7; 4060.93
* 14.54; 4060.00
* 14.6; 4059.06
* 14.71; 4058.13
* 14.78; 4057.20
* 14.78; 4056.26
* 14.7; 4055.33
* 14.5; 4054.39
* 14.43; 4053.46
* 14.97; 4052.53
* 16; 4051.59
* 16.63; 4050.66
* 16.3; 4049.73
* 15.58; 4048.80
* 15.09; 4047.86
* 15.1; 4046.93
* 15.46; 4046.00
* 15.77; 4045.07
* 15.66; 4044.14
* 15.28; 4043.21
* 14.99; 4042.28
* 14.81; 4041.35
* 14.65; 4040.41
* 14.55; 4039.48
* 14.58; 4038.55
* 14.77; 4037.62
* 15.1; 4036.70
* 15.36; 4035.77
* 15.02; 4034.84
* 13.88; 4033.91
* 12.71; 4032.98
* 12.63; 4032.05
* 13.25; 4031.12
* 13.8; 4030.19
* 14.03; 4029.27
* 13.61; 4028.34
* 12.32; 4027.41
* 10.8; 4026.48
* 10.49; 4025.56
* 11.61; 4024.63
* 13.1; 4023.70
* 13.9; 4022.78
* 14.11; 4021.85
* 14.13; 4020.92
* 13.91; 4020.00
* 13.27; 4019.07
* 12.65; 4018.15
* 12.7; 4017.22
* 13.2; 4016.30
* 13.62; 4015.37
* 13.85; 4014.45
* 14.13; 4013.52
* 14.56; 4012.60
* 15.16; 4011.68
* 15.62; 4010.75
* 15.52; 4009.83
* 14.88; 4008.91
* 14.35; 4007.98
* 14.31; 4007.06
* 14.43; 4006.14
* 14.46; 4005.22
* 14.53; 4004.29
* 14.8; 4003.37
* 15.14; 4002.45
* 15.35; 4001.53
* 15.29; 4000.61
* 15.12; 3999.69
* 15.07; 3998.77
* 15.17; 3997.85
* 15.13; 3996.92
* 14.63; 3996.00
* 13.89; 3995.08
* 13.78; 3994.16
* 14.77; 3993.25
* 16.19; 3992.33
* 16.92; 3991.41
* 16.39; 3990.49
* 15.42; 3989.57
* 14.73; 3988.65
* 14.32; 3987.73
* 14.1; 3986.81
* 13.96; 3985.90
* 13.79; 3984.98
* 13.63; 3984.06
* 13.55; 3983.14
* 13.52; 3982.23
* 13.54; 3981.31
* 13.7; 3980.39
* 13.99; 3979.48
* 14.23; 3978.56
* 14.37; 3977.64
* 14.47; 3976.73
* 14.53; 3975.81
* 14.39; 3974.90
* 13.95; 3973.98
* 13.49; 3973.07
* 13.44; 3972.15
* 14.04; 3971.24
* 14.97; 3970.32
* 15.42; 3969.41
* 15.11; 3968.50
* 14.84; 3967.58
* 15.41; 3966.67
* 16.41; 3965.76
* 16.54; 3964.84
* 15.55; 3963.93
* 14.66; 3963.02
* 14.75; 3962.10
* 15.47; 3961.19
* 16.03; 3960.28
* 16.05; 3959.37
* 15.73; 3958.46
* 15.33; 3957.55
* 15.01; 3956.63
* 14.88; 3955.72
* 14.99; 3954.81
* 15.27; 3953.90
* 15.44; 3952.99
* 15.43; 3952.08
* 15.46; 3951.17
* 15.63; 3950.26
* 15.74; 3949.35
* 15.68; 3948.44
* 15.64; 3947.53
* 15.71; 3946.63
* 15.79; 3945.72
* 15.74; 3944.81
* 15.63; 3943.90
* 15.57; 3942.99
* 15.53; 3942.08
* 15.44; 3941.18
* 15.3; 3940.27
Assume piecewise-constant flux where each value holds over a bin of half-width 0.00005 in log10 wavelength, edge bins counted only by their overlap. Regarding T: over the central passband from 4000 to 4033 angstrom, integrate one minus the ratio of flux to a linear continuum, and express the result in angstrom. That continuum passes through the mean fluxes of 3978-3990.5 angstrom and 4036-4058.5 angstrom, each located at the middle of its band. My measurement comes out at 1.9 angstrom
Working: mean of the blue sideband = 14.1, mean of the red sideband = 15.1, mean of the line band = 13.8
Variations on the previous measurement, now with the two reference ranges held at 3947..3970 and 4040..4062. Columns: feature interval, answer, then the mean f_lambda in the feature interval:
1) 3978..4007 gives 1.3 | 14.6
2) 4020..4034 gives 2.1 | 13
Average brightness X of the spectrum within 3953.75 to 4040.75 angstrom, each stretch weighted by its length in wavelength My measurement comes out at 14.4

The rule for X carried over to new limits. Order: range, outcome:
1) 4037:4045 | 15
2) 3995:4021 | 14.5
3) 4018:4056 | 14.3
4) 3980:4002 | 14.7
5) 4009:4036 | 13.6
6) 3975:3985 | 14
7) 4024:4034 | 12.6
